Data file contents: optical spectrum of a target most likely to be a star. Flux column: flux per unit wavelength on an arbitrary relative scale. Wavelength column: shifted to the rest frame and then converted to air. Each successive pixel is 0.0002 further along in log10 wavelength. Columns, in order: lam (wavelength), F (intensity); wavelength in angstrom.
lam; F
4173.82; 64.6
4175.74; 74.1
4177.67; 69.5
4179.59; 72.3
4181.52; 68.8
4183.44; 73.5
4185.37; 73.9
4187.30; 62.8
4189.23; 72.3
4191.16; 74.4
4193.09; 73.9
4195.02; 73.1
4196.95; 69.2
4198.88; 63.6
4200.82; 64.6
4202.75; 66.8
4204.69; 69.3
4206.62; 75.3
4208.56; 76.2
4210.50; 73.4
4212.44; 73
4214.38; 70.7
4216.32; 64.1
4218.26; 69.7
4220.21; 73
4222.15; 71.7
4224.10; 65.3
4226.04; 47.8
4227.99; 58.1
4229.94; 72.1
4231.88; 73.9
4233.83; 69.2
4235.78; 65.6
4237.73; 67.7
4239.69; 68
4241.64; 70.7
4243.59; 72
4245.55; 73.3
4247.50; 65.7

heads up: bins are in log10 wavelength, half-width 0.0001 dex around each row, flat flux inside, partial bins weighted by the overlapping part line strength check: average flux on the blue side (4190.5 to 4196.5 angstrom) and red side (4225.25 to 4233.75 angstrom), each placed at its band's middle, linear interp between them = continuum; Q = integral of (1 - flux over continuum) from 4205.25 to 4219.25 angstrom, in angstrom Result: -0.6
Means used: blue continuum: 73.4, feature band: 71.7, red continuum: 64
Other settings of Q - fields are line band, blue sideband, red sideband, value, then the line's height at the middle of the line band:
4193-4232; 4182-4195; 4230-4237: 1.2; 70.8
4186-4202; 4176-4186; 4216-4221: 0.4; 70.9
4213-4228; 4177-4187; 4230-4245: 1.0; 70.2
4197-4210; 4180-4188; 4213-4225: 0.0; 69.6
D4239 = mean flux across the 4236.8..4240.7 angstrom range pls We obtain 67.8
